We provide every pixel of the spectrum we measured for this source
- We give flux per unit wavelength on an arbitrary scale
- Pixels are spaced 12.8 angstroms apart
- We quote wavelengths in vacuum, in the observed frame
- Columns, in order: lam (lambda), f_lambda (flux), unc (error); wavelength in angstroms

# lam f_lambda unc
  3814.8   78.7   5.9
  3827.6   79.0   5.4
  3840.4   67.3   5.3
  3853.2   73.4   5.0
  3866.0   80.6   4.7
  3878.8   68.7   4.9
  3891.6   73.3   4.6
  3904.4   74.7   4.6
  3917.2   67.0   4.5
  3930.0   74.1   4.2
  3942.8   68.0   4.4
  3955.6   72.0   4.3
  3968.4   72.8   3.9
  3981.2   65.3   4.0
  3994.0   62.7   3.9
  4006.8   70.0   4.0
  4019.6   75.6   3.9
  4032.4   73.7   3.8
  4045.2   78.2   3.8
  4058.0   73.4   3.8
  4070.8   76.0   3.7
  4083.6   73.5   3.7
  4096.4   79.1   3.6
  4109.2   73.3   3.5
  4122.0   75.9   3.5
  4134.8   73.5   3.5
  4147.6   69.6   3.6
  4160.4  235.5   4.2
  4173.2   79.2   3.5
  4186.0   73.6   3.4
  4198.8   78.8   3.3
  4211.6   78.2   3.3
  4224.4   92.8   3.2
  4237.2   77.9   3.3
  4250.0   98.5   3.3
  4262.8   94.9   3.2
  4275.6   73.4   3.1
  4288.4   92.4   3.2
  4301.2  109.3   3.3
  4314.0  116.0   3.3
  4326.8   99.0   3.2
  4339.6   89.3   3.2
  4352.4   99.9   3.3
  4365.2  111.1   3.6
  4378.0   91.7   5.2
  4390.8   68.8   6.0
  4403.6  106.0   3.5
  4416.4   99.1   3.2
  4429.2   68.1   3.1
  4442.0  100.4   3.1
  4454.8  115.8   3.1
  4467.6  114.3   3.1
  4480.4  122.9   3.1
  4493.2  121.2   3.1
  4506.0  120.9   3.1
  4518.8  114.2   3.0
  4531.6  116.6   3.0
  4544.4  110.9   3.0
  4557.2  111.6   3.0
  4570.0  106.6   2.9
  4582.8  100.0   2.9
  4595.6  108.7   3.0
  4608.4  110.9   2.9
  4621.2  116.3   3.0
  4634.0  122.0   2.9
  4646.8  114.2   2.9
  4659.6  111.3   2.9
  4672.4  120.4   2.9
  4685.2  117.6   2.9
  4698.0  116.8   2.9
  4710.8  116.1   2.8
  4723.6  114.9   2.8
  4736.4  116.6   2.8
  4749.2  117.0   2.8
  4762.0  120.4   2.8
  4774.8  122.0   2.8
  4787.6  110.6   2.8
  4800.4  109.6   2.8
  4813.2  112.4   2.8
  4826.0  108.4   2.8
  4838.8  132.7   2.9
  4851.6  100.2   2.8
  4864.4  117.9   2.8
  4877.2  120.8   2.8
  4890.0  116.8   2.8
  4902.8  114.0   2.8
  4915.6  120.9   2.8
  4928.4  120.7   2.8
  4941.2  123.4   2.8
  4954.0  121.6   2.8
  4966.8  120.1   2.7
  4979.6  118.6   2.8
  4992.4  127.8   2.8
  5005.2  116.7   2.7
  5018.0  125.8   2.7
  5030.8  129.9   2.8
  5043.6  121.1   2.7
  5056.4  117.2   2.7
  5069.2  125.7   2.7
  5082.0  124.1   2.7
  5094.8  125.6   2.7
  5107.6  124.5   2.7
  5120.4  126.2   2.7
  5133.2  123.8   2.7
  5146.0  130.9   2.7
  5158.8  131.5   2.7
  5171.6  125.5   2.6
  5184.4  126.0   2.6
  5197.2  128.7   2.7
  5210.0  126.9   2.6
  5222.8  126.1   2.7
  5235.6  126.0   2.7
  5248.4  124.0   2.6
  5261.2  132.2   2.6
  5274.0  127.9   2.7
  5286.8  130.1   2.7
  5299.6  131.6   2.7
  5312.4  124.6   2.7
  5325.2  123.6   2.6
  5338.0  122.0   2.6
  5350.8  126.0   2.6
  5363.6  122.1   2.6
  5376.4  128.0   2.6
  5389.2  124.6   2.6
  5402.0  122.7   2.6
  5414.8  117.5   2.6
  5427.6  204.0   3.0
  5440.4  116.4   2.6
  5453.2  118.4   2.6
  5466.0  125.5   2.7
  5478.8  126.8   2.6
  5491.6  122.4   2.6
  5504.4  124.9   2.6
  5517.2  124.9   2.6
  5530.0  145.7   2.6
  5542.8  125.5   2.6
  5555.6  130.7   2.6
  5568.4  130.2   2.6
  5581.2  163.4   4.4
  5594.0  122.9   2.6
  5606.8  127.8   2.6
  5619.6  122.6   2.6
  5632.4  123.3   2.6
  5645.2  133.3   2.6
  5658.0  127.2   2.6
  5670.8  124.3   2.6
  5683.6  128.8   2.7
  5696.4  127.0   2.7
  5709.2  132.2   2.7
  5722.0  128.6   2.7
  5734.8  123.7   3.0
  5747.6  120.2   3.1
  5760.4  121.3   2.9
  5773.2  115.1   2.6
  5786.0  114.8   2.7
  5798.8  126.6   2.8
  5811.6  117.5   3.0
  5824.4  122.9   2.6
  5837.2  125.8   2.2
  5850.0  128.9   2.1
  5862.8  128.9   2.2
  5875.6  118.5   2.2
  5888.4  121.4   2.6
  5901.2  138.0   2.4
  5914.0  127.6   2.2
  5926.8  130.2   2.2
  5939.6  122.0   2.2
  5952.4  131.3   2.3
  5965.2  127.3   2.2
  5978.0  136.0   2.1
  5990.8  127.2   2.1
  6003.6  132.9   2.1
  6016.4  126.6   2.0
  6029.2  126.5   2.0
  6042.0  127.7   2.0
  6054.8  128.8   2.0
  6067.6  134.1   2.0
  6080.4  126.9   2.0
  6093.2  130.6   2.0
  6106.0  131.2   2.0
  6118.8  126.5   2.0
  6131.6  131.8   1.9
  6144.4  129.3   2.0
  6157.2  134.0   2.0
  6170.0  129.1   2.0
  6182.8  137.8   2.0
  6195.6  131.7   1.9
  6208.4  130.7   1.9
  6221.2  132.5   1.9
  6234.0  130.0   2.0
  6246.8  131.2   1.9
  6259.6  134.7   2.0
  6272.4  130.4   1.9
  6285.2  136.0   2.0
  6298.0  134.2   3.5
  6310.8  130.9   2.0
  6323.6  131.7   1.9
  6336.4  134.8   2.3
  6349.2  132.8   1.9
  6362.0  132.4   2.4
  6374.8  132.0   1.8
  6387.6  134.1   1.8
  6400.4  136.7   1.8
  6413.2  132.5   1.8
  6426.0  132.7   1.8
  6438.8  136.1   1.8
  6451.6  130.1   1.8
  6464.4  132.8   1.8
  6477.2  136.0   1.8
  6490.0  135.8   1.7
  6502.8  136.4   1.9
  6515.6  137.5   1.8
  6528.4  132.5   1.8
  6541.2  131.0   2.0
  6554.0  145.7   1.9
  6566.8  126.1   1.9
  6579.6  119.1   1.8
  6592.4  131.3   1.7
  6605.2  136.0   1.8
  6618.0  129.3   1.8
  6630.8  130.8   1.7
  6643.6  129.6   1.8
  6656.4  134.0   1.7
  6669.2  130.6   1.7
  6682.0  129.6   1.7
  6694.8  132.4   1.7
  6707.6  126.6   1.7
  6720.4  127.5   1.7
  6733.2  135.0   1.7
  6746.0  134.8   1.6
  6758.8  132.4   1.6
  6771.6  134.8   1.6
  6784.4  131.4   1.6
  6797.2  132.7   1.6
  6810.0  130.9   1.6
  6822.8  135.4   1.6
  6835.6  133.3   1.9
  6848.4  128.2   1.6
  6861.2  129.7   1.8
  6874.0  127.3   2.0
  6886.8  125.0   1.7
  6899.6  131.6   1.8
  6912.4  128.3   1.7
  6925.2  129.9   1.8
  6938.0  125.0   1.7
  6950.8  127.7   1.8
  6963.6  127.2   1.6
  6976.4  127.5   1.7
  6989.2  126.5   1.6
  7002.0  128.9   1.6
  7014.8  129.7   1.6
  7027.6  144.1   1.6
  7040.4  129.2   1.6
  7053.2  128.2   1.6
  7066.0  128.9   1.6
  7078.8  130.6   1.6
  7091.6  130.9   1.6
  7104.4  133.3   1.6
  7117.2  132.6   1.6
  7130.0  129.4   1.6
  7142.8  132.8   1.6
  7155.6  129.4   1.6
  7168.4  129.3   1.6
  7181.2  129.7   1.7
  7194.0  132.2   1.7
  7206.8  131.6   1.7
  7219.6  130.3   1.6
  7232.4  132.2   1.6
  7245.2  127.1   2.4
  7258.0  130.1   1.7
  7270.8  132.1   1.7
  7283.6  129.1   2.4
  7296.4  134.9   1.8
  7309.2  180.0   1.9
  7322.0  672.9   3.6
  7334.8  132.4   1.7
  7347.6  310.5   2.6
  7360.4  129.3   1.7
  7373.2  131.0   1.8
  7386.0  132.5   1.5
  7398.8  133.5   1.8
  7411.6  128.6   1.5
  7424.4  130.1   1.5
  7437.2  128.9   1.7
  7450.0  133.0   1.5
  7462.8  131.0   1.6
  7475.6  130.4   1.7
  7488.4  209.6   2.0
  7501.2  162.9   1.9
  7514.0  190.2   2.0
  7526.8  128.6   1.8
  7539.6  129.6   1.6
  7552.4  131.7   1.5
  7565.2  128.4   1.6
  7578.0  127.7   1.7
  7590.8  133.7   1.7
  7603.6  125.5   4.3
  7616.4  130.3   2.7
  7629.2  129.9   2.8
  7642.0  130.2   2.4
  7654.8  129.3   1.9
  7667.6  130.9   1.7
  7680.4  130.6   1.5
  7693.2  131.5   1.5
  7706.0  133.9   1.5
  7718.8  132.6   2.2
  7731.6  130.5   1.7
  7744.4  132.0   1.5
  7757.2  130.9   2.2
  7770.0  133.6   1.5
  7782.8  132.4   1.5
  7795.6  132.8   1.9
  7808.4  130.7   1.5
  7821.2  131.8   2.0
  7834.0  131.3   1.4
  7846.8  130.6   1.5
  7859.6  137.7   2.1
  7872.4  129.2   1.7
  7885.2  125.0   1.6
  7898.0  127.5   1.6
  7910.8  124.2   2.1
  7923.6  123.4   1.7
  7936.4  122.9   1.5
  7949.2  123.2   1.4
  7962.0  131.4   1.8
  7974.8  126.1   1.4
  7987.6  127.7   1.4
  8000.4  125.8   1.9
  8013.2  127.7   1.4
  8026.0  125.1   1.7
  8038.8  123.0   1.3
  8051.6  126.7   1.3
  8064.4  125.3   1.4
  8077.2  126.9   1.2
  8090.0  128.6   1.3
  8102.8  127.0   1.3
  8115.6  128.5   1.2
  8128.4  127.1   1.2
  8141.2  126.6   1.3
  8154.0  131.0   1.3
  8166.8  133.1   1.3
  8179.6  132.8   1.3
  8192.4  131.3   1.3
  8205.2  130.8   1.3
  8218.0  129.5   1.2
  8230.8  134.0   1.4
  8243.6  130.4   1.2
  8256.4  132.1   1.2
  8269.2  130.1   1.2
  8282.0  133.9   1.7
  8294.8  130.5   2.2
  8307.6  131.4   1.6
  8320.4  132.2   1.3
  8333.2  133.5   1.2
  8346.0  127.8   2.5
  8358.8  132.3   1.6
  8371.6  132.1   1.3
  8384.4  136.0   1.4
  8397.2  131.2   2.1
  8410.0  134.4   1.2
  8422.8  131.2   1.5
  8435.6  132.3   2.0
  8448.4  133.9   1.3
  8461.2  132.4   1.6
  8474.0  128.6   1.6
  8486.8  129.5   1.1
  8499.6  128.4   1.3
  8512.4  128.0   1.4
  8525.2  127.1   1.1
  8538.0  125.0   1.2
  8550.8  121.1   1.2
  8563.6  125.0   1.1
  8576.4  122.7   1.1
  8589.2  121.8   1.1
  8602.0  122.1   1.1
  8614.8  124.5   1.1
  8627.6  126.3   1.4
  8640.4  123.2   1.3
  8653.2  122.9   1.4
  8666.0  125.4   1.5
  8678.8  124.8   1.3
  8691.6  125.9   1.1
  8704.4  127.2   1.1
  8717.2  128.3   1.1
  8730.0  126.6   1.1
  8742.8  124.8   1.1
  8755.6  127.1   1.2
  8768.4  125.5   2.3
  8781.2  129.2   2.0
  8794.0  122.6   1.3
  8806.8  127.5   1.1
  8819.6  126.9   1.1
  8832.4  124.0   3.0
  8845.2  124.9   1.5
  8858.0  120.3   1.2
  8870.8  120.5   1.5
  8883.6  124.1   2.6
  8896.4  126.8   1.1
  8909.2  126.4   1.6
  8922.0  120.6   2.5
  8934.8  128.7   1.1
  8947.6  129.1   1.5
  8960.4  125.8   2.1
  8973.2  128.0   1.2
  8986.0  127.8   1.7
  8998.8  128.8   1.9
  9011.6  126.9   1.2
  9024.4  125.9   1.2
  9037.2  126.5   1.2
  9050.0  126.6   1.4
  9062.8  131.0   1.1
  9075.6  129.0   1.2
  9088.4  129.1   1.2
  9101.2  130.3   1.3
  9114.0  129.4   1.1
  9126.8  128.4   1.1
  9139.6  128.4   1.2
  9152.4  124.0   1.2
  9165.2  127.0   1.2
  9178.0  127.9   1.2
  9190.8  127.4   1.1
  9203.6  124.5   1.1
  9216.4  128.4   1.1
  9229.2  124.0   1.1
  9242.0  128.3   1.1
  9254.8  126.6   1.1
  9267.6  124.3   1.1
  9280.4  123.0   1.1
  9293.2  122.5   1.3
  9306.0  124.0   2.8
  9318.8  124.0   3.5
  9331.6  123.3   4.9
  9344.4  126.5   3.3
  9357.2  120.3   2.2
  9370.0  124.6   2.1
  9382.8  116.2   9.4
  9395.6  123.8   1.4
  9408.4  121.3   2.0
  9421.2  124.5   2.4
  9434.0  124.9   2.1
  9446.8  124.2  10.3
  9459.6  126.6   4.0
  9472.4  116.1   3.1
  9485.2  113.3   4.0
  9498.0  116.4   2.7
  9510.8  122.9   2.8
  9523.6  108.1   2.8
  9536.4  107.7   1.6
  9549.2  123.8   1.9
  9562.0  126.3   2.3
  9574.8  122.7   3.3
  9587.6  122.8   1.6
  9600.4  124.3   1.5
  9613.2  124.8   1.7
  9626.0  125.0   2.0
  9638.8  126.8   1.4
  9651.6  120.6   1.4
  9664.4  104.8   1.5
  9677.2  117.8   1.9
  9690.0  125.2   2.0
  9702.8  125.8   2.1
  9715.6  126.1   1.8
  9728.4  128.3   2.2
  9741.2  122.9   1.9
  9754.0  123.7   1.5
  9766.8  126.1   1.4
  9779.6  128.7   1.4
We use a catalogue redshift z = 0.12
